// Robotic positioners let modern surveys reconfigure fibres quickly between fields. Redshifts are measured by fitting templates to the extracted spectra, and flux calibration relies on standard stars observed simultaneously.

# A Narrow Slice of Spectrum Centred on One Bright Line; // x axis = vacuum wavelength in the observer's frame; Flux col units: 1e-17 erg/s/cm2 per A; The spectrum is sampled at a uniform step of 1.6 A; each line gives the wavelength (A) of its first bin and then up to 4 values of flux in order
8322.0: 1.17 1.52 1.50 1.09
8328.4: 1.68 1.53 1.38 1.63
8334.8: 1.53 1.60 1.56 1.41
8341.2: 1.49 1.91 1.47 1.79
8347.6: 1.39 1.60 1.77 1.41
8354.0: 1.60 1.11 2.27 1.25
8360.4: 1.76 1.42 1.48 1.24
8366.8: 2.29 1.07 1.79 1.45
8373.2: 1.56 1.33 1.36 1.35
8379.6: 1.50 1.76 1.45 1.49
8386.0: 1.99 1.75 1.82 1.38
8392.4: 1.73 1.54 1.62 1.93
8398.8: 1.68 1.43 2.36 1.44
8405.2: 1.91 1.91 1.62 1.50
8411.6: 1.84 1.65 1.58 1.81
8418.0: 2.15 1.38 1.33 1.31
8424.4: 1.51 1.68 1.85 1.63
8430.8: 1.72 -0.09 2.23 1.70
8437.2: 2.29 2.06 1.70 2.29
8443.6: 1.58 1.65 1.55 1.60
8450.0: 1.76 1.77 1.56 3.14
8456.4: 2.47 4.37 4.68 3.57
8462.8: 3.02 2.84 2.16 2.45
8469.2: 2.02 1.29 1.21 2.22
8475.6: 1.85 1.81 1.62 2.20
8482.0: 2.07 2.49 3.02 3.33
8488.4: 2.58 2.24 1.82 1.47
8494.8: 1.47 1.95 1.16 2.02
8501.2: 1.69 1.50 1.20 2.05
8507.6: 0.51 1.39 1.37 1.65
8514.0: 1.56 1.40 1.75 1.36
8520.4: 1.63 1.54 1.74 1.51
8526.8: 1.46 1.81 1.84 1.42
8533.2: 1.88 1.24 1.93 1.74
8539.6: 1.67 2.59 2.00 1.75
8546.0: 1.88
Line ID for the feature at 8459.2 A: H-alpha 6563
